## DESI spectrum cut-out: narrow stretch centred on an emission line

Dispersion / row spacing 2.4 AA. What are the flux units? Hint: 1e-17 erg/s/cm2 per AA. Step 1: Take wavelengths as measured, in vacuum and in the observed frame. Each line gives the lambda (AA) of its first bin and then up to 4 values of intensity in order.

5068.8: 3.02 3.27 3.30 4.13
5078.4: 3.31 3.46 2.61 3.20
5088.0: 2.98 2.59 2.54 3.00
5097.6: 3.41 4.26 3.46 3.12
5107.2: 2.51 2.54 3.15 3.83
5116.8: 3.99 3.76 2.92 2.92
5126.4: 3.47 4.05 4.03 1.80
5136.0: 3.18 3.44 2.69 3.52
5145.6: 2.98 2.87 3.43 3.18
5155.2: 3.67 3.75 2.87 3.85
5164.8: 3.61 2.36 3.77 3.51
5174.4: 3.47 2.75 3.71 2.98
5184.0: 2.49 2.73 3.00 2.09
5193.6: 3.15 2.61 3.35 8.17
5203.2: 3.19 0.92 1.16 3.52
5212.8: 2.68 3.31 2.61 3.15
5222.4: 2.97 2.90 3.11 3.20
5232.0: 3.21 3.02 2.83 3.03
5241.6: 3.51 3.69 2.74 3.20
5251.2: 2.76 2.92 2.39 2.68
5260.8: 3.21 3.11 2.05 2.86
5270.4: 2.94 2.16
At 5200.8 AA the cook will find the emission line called H-beta 4861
